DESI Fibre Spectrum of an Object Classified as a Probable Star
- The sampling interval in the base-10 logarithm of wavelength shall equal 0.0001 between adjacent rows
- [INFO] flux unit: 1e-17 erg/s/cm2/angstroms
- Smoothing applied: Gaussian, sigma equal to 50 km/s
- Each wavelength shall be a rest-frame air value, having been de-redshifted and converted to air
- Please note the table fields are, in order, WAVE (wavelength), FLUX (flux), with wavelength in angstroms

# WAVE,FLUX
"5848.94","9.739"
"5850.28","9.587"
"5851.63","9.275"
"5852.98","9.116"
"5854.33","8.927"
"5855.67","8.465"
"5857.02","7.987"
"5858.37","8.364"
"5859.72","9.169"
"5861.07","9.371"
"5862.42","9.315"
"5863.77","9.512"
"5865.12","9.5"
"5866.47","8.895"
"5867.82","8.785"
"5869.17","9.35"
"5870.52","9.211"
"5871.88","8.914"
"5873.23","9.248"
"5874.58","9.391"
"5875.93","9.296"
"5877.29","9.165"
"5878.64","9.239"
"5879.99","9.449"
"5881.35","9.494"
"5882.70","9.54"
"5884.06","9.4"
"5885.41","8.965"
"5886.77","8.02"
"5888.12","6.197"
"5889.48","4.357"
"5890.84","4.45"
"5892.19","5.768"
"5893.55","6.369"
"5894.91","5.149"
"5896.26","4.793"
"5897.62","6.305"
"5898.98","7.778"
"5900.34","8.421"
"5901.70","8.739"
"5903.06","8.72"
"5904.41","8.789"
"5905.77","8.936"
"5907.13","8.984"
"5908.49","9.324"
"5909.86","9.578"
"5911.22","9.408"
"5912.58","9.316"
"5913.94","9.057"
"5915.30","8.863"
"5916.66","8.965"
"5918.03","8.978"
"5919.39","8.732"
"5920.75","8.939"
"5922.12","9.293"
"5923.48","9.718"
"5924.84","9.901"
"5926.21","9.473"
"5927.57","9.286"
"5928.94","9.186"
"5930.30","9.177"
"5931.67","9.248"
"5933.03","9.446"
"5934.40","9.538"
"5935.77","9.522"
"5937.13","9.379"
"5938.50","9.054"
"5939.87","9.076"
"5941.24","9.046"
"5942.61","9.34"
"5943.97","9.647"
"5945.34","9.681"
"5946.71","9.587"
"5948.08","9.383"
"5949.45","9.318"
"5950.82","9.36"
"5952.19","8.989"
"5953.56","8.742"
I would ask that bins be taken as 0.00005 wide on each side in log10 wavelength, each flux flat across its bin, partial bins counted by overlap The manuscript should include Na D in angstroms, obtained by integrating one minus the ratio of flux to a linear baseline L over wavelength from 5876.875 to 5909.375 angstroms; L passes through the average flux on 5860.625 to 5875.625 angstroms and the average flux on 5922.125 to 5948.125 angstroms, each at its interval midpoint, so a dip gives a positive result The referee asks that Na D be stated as 5.35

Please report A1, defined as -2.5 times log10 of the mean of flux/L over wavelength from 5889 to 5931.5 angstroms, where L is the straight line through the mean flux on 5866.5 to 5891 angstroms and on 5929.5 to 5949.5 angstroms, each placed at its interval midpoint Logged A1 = 0.09 mag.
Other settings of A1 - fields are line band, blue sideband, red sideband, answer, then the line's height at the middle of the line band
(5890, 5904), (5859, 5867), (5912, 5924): 0.35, 9.17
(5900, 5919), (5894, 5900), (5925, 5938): -0.23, 7.32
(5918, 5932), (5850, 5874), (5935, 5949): 0.00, 9.3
